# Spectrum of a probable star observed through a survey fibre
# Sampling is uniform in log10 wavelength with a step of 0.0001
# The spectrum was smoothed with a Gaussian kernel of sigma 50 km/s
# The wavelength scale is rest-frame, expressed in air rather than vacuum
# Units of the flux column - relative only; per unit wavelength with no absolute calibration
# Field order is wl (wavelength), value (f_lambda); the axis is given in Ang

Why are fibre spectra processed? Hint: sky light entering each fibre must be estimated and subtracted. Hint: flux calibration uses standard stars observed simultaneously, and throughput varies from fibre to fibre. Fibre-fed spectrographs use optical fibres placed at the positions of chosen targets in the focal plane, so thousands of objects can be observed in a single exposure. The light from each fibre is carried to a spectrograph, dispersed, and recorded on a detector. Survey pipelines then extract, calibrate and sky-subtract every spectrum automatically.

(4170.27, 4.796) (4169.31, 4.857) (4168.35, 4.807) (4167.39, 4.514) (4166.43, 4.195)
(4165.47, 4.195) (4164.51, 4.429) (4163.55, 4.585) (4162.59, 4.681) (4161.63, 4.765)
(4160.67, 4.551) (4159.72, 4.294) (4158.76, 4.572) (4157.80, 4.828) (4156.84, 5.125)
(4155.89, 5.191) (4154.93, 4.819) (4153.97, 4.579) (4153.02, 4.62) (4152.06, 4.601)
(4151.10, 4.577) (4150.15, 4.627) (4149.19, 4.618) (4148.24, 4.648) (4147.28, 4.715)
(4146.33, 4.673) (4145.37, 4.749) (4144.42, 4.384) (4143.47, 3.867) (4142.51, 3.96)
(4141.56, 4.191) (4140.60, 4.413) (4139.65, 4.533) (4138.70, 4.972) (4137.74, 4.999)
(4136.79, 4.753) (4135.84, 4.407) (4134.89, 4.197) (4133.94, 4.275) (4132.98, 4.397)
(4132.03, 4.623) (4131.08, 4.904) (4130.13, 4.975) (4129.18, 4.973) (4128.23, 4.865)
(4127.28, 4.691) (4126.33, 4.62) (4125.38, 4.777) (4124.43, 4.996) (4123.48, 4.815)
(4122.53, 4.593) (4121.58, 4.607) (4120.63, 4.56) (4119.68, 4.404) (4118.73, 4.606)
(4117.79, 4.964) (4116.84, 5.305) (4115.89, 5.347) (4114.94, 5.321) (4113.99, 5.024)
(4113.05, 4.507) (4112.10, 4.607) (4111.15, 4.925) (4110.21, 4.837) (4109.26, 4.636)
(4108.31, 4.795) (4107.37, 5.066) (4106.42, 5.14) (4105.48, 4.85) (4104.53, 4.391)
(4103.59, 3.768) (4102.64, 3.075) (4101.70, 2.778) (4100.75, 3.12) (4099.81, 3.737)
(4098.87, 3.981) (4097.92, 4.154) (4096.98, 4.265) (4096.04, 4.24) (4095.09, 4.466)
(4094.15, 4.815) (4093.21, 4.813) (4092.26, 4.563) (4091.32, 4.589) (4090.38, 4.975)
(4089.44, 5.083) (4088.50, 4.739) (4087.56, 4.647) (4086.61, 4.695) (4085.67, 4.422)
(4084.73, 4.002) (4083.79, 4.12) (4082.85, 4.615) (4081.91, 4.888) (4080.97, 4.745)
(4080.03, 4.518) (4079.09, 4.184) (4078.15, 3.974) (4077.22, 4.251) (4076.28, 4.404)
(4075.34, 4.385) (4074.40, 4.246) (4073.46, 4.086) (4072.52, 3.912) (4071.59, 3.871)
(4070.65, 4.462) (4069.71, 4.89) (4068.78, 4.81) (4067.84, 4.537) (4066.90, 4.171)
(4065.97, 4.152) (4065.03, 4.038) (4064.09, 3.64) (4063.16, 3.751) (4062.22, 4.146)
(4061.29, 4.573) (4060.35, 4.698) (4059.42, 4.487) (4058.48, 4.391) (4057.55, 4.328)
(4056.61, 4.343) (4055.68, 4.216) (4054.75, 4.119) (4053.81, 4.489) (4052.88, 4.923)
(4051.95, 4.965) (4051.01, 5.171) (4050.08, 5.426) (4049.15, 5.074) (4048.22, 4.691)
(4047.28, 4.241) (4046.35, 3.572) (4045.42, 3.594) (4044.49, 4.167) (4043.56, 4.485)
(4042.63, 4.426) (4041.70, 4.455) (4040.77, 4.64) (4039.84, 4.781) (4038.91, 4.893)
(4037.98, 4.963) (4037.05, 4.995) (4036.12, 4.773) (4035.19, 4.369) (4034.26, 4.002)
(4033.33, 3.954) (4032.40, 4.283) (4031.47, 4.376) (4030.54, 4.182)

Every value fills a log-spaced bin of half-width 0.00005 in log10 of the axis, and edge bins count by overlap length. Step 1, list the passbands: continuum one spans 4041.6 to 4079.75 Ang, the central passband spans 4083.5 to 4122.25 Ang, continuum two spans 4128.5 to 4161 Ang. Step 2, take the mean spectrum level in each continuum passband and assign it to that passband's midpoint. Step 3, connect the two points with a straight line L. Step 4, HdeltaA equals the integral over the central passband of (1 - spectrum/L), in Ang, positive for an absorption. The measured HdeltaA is -0.2 Ang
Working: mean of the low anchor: 4.36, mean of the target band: 4.51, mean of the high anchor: 4.61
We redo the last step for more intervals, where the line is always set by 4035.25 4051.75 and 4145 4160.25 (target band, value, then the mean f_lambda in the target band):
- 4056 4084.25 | 1.9 Ang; 4.32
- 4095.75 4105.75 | 1.8 Ang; 3.82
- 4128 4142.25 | 0.2 Ang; 4.62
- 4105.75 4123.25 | -0.7 Ang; 4.85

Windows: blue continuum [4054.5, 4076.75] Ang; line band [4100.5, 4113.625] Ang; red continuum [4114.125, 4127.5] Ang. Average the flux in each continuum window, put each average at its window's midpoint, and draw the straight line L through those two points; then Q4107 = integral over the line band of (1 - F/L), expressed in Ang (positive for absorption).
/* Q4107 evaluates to 1.0 Ang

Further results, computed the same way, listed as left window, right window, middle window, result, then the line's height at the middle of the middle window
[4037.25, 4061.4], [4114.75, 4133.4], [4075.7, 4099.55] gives 1.0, 4.68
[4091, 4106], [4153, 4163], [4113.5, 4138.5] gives -2.2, 4.39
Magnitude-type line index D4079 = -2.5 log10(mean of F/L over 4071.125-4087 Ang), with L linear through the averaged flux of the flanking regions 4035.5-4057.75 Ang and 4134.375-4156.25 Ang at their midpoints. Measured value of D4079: 0.06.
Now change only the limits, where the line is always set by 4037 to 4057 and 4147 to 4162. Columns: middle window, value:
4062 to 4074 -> 0.10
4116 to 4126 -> -0.03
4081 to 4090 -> 0.01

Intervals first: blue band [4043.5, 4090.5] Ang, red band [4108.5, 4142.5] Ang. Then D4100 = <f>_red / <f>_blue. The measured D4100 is 1.07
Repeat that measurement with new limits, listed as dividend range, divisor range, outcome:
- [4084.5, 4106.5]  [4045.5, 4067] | 0.97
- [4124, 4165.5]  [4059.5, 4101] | 1.06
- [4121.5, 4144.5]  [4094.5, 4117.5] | 1.04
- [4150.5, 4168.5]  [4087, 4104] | 1.10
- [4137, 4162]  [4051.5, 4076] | 1.06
